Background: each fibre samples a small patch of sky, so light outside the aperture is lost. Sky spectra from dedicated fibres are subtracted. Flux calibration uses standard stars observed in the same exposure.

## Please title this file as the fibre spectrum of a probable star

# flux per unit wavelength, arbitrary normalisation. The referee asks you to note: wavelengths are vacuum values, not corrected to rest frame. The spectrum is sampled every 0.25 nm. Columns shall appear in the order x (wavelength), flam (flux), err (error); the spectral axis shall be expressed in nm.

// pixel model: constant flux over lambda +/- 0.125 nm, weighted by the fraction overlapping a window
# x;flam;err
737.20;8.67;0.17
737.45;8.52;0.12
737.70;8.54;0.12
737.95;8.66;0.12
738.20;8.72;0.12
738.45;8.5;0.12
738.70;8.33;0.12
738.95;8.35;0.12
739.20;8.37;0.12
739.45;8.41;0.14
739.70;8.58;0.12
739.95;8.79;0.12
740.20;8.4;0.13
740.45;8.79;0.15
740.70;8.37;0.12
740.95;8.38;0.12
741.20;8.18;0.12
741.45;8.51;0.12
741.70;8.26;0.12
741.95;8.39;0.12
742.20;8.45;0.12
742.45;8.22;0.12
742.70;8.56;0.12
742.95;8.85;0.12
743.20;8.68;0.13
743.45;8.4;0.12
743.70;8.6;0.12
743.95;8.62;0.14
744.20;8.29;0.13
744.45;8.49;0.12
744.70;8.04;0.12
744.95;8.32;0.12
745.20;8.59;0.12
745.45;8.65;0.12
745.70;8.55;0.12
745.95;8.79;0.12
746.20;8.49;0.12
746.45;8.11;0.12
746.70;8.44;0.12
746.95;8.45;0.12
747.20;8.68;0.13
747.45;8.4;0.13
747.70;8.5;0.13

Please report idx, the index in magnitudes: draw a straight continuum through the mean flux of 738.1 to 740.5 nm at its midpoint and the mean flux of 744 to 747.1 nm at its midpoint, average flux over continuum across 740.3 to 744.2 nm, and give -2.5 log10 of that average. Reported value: 0.00 mag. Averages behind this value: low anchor 8.51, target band 8.48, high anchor 8.44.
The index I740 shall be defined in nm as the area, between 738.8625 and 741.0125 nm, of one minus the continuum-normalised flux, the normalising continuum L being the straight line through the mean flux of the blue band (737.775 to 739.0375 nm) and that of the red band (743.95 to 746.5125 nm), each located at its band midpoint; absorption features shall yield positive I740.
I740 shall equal 0.00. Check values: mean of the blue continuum 8.52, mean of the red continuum 8.45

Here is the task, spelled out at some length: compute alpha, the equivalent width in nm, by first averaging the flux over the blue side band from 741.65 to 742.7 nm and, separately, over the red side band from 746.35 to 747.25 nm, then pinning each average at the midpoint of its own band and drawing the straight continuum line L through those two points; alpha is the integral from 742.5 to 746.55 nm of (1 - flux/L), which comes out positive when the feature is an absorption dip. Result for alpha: -0.06 nm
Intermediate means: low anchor 8.36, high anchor 8.41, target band 8.5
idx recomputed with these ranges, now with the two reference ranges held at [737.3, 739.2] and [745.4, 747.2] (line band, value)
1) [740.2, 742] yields 0.012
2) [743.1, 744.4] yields -0.001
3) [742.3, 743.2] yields -0.007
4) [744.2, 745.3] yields 0.020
